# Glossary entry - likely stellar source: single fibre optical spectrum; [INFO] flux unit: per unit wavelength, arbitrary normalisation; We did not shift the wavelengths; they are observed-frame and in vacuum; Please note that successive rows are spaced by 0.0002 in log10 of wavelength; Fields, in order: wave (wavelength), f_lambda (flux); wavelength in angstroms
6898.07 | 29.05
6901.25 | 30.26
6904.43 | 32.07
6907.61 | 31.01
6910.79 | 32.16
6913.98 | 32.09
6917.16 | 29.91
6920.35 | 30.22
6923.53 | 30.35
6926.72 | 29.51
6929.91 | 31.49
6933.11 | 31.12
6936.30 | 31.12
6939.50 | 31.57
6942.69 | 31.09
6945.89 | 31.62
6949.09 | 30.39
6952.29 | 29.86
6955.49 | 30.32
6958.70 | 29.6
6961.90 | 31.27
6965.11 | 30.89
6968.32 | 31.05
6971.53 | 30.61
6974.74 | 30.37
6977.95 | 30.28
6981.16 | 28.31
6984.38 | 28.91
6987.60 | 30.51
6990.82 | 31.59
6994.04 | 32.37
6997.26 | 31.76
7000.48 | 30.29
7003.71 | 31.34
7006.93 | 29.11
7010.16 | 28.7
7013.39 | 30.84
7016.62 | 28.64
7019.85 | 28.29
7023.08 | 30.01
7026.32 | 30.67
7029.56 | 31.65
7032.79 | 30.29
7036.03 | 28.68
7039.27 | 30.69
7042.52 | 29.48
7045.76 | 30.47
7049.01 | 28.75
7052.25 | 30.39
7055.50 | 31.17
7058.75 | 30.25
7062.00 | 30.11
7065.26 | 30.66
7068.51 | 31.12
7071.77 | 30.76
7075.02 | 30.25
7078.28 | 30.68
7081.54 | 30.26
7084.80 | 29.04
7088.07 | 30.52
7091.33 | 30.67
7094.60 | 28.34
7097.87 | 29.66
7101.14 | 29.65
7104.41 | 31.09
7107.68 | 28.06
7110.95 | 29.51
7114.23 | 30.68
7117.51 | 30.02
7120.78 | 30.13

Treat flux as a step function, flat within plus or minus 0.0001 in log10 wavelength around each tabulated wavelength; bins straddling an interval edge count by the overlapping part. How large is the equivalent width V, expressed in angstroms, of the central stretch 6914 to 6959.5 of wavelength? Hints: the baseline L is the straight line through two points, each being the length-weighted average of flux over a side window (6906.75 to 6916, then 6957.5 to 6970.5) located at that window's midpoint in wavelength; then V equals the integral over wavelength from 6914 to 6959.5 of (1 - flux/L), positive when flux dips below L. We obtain 0.9 angstroms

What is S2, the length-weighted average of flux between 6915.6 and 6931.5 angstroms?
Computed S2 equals 30.3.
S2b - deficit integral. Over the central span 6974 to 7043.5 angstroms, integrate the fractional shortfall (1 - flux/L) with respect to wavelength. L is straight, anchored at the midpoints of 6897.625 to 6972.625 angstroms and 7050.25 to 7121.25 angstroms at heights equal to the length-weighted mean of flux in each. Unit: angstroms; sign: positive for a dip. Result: 0.79 angstroms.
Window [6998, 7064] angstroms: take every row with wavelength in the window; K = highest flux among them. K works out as 31.65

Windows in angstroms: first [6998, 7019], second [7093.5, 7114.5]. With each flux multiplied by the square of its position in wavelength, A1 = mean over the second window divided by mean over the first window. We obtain 1.0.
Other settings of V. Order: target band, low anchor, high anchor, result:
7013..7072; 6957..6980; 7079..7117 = 0.0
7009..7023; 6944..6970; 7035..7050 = 0.3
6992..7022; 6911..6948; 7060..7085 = 0.5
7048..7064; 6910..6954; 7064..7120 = 0.0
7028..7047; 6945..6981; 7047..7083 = 0.1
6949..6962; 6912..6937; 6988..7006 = 0.3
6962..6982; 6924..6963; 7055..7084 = 0.2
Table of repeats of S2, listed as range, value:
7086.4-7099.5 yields 29.8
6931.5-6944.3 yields 31.2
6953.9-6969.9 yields 30.6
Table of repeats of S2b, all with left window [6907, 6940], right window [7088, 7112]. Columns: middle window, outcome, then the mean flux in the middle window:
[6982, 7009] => -0.2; 30.6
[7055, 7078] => -0.5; 30.6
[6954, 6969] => 0.0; 30.6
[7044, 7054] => 0.0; 29.9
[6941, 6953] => 0.0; 30.8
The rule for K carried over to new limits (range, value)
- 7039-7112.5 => 31.17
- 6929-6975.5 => 31.62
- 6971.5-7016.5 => 32.37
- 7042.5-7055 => 30.47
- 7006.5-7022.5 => 30.84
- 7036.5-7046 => 30.69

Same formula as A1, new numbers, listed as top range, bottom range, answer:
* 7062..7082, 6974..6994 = 1.04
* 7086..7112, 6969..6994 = 1.01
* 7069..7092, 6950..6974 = 1.03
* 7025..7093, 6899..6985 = 1.02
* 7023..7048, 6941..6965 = 1.01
